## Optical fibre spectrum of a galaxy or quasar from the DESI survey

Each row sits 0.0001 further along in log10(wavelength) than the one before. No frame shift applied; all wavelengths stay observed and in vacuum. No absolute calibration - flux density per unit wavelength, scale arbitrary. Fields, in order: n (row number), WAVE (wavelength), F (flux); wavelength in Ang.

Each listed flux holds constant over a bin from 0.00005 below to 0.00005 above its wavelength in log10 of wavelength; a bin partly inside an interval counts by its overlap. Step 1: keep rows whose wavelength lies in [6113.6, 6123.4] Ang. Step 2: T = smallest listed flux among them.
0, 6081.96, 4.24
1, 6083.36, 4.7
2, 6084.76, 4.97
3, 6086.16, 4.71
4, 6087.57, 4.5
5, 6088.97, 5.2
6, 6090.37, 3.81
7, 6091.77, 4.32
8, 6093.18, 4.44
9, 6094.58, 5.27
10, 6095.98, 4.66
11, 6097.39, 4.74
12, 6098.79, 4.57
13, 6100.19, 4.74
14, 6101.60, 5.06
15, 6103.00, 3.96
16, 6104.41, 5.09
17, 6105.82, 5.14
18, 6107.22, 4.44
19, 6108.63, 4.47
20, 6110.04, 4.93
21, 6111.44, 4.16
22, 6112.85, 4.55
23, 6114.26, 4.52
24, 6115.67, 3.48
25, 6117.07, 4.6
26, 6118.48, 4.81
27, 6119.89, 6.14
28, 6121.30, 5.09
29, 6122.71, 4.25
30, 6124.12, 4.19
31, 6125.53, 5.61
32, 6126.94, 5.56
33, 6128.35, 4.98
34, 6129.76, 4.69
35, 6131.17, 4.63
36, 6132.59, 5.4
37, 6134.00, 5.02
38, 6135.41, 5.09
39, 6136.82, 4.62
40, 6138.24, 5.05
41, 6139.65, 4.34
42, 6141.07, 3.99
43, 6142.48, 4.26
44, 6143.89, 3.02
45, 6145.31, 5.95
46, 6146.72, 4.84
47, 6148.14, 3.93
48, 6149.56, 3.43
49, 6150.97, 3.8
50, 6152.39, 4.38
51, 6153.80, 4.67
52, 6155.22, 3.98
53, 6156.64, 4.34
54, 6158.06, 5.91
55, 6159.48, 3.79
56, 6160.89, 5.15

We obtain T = 3.48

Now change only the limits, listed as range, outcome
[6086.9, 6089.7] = 4.5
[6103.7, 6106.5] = 5.09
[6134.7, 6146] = 3.02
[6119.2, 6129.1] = 4.19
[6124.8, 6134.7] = 4.63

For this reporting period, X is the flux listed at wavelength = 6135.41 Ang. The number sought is 5.09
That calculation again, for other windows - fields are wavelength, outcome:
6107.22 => 4.44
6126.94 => 5.56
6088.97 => 5.2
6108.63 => 4.47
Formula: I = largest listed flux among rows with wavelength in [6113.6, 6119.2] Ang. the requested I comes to 4.81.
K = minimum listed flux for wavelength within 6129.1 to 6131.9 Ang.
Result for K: 4.63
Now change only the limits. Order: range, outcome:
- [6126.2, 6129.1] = 4.98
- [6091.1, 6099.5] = 4.32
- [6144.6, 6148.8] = 3.93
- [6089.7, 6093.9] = 3.81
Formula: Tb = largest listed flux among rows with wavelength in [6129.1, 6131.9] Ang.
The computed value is 4.69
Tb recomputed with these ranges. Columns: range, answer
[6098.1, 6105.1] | 5.09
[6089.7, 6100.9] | 5.27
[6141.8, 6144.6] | 4.26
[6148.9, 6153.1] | 4.38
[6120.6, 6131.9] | 5.61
